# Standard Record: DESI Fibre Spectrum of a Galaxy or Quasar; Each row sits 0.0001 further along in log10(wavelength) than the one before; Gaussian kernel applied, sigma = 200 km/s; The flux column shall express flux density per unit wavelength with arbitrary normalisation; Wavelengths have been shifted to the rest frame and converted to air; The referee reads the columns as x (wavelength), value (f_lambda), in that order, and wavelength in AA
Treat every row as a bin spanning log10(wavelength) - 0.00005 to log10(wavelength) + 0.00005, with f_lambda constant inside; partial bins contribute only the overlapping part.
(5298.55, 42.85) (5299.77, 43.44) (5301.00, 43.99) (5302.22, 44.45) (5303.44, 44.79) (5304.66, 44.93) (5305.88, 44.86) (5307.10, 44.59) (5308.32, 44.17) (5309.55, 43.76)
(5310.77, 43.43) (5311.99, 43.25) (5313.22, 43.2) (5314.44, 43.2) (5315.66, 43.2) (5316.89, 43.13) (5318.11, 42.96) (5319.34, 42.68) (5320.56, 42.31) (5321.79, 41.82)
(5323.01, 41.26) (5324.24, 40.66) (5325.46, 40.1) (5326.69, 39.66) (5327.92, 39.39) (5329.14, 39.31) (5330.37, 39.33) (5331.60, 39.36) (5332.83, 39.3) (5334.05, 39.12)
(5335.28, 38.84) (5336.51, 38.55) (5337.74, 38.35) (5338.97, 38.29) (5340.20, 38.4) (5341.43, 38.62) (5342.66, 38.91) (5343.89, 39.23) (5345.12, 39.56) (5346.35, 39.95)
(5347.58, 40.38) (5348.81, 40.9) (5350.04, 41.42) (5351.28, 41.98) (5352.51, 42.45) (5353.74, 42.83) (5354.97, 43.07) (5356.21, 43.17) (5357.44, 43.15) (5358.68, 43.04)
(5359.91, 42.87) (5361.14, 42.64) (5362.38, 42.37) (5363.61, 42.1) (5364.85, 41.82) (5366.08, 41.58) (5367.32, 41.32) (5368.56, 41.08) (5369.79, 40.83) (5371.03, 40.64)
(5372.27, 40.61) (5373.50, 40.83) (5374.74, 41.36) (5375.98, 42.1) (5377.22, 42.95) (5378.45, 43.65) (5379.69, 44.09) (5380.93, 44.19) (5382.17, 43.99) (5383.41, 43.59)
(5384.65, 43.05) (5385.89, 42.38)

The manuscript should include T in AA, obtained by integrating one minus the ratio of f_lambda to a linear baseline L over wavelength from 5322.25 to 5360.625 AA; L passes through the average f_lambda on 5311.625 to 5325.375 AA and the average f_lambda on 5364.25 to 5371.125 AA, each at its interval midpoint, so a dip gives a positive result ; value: 1.4 AA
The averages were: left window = 42.4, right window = 41.3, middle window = 40.4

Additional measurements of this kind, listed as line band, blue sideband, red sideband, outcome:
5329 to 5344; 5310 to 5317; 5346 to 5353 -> 1.1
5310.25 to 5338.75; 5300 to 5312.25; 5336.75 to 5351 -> 0.7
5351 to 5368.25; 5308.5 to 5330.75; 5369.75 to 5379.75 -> -0.2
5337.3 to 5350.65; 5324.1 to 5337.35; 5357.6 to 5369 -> 0.3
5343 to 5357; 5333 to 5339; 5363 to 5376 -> -0.5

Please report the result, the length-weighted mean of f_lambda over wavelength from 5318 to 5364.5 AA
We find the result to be 40.7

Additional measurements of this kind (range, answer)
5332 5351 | 39.4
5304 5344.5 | 41.2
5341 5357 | 41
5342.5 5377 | 41.6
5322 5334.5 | 39.8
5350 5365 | 42.6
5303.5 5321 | 43.6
